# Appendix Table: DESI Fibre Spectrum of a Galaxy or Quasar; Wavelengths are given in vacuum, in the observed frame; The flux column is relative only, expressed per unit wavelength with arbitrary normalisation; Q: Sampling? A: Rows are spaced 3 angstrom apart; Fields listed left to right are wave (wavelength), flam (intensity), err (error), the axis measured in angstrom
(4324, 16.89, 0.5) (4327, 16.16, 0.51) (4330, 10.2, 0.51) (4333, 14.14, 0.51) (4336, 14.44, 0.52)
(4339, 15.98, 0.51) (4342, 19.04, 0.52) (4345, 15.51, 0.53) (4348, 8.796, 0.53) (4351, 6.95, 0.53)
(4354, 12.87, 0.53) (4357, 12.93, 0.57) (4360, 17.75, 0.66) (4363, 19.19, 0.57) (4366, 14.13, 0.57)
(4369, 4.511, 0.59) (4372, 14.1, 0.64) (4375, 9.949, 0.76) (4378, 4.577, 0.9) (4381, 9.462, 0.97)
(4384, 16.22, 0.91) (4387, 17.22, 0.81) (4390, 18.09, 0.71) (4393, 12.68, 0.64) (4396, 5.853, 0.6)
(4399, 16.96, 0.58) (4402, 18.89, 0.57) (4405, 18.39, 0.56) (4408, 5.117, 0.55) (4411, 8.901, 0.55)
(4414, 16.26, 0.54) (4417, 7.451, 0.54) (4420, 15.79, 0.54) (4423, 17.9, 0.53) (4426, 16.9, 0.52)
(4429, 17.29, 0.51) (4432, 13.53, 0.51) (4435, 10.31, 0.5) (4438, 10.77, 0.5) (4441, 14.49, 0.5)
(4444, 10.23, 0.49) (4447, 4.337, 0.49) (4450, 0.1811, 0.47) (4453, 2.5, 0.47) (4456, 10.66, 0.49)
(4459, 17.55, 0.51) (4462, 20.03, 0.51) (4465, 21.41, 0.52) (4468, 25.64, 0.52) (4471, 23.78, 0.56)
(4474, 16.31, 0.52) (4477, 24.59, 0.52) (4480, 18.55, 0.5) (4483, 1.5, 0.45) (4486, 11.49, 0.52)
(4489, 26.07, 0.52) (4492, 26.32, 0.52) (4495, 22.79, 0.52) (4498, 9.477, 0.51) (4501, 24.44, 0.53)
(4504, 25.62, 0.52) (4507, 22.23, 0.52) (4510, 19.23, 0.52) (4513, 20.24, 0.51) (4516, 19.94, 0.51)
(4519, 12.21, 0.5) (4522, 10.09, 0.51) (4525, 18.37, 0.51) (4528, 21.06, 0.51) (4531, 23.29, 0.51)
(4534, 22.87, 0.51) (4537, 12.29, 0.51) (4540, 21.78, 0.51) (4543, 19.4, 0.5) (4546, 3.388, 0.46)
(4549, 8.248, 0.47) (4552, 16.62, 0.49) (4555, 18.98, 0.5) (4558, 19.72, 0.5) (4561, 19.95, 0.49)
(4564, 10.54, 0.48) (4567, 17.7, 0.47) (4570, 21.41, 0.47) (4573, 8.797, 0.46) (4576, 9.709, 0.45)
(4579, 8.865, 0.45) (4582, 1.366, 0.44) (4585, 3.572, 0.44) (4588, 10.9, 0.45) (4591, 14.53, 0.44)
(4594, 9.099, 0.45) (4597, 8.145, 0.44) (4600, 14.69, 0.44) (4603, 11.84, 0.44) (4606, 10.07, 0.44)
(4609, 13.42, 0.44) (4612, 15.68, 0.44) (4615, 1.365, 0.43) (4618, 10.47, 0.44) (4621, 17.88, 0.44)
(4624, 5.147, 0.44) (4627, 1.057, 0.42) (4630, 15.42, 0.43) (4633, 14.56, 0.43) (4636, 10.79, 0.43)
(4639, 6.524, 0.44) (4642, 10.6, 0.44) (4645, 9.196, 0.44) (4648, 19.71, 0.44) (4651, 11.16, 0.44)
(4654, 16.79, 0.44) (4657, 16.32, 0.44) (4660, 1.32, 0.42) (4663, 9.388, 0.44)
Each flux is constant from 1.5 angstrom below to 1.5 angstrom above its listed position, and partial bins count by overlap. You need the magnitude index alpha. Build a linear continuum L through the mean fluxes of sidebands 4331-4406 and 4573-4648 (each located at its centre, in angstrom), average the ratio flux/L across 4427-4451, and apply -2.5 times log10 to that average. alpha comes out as 0.191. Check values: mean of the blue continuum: 13.5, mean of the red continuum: 9.97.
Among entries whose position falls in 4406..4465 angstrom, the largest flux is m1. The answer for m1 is 21.41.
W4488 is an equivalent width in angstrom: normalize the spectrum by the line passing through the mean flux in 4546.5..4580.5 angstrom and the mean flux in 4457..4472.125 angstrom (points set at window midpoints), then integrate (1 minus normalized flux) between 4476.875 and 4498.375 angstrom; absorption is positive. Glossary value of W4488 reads 2.2 angstrom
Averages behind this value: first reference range 21.3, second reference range 14.3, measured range 17.6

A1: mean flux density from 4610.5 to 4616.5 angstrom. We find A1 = 8.52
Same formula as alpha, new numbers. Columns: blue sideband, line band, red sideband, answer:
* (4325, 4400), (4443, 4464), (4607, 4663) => 0.27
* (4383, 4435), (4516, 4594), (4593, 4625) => -0.20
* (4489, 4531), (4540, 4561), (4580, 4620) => -0.01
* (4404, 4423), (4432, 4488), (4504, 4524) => 0.10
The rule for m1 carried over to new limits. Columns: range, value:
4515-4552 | 23.29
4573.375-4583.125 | 9.709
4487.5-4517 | 26.32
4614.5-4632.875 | 17.88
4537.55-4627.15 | 21.78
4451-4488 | 25.64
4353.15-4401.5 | 19.19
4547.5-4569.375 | 19.95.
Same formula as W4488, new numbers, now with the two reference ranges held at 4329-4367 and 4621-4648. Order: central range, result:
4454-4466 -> -3.9 angstrom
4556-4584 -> -4.8 angstrom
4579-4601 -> 4.1 angstrom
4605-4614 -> -1.7 angstrom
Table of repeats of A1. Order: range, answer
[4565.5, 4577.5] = 14.4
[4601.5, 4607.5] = 11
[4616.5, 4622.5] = 14.2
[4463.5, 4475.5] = 21.8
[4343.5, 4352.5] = 10.4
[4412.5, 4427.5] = 14.9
